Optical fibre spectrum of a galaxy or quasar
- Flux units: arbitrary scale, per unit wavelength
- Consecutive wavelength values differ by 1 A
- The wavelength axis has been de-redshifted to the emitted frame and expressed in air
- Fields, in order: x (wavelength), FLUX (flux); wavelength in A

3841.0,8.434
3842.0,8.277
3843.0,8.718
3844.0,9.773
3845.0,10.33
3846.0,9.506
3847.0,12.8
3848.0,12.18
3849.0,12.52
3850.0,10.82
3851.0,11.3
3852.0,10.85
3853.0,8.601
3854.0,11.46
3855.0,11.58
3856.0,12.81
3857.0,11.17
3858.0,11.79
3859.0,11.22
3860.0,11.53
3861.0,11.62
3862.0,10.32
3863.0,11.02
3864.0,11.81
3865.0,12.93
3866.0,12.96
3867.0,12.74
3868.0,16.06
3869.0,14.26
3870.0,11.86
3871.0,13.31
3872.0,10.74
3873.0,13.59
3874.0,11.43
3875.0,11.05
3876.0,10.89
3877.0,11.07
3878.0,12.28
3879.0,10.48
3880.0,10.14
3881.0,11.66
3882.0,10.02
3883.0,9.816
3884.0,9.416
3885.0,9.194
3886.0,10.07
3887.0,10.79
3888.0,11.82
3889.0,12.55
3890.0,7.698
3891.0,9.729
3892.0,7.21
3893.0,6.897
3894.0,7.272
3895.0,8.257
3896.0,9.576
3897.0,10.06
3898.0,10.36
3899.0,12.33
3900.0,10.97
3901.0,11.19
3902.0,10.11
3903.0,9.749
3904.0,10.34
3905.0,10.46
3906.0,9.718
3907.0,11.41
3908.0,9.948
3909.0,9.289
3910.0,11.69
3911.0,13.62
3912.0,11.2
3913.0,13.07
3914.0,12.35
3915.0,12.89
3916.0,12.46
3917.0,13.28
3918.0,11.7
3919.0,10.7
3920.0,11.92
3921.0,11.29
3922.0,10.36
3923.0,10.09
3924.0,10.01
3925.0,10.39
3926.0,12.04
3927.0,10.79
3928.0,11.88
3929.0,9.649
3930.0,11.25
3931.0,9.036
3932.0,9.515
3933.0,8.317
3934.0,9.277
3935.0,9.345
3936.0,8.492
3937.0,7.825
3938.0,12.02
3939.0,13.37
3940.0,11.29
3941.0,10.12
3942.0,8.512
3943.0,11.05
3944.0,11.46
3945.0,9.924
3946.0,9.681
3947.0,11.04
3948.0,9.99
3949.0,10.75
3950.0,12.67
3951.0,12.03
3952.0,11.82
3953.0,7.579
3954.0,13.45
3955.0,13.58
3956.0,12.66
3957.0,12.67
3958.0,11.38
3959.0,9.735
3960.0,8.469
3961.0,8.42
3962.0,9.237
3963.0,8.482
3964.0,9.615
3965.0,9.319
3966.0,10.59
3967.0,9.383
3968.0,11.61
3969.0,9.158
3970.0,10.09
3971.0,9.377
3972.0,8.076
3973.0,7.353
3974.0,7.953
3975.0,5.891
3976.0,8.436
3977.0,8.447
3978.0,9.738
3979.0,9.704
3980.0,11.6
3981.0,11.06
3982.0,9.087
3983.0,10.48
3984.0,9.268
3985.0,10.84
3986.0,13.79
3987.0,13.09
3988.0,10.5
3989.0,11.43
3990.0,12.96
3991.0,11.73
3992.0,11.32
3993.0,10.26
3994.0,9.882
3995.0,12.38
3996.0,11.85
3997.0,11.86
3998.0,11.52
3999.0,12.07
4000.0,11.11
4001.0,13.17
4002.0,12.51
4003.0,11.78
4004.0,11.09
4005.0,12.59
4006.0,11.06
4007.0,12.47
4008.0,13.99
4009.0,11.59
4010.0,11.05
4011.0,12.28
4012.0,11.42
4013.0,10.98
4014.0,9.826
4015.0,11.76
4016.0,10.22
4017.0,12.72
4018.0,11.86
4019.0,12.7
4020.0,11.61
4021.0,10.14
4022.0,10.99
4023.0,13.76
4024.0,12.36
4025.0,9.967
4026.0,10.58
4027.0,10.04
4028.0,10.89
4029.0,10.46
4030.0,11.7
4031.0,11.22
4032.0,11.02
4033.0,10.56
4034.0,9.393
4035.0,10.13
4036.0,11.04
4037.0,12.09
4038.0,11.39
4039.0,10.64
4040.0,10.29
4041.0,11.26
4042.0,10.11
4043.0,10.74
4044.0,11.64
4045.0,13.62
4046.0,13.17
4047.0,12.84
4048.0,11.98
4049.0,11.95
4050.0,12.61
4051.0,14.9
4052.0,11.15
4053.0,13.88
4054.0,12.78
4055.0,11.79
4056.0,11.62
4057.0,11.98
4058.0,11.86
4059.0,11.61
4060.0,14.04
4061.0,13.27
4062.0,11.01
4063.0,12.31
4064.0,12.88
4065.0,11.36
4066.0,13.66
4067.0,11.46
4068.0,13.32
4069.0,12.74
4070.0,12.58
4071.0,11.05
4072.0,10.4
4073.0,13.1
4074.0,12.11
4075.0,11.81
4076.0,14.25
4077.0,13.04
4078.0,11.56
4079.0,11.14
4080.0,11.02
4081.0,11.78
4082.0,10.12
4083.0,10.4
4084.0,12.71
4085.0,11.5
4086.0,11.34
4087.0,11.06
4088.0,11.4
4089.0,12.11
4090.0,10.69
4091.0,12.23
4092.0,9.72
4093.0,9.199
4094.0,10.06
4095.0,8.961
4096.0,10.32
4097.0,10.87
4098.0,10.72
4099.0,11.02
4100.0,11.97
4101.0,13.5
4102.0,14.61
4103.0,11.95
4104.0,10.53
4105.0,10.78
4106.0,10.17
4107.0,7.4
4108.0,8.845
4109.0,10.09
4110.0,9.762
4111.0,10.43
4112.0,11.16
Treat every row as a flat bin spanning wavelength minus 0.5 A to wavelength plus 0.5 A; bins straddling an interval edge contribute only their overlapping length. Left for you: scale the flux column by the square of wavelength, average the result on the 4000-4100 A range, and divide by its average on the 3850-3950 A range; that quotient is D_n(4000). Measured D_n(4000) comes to 1.2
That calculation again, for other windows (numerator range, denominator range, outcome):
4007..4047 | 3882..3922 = 1.14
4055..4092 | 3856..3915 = 1.19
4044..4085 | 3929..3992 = 1.26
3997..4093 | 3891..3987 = 1.20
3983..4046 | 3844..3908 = 1.12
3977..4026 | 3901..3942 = 1.11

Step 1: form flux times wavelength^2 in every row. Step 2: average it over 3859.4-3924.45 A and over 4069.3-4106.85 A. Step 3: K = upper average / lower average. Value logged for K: 1.1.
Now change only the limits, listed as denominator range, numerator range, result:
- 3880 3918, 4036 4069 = 1.25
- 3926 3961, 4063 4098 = 1.16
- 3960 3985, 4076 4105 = 1.29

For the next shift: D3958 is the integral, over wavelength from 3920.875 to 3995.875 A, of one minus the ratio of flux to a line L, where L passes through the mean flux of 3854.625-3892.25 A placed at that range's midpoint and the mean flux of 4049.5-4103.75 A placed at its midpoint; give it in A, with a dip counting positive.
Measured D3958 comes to 7.9 A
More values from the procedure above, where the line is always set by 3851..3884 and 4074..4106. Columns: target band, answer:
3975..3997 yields 1.4 A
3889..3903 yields 2.5 A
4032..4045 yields 0.6 A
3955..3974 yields 2.8 A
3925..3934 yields 1.0 A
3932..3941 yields 1.2 A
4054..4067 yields -1.0 A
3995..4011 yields -0.8 A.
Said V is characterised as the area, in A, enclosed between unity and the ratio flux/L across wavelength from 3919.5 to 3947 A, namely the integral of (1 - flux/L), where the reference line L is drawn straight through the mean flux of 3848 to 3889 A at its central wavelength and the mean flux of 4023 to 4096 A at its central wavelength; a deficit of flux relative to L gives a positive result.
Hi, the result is 2.9 A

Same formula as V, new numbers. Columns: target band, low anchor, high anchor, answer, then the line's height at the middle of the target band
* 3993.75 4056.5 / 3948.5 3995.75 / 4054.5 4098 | -3.4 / 11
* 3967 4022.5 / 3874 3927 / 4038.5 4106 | 1.7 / 11.3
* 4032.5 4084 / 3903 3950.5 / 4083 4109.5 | -4.9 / 10.9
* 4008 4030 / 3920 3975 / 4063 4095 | -0.7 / 11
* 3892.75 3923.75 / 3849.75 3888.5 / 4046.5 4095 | 2.0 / 11.5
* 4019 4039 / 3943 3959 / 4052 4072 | 1.6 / 12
